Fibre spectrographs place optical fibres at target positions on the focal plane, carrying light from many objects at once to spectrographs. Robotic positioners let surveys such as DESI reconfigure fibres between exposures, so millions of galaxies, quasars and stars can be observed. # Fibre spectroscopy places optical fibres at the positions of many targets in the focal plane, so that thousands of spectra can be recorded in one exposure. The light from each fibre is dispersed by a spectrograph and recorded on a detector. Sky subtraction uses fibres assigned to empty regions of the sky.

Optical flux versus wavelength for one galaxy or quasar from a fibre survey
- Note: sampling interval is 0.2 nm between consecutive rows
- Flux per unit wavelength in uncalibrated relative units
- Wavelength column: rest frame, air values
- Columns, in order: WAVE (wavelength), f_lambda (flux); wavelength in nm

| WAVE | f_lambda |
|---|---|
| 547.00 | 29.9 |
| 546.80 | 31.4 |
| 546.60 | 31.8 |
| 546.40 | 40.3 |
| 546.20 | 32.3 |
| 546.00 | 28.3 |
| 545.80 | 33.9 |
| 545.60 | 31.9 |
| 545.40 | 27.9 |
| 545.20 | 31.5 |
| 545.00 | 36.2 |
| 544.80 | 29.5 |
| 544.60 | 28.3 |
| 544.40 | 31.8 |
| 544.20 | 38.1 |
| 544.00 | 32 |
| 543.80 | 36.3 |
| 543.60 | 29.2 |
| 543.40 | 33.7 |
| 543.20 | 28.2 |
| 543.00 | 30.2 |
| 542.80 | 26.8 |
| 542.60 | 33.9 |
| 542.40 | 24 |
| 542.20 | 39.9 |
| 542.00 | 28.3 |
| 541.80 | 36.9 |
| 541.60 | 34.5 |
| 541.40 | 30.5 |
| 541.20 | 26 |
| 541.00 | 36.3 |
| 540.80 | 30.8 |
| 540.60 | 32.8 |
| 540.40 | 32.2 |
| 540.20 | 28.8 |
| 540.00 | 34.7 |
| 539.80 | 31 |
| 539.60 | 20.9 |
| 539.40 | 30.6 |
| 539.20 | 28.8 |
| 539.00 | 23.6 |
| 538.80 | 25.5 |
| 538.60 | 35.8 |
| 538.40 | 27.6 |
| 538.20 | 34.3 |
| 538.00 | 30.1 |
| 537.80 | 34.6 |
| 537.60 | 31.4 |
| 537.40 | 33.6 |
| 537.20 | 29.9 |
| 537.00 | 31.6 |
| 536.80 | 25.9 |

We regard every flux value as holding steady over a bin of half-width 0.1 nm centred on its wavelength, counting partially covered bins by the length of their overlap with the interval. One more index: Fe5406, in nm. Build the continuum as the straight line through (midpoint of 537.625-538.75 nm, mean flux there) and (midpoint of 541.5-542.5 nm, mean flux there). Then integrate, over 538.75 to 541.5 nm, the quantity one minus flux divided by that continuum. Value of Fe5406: 0.24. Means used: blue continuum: 32.1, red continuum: 32.7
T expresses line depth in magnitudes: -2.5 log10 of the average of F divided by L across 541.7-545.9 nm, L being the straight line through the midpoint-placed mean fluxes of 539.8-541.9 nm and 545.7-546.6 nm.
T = 0.04 mag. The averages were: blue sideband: 32.3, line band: 31.8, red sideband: 33.5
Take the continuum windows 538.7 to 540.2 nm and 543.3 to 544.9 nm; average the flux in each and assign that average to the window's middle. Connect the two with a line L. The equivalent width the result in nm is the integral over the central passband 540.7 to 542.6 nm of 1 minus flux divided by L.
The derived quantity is -0.13 nm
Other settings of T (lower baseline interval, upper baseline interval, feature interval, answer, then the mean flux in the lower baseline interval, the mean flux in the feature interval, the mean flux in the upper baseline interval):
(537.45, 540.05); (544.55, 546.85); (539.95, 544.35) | -0.04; 29.9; 32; 32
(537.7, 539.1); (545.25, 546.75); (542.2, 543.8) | 0.03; 30.2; 30.5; 32.3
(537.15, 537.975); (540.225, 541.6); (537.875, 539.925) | 0.11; 32.3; 29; 31.5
